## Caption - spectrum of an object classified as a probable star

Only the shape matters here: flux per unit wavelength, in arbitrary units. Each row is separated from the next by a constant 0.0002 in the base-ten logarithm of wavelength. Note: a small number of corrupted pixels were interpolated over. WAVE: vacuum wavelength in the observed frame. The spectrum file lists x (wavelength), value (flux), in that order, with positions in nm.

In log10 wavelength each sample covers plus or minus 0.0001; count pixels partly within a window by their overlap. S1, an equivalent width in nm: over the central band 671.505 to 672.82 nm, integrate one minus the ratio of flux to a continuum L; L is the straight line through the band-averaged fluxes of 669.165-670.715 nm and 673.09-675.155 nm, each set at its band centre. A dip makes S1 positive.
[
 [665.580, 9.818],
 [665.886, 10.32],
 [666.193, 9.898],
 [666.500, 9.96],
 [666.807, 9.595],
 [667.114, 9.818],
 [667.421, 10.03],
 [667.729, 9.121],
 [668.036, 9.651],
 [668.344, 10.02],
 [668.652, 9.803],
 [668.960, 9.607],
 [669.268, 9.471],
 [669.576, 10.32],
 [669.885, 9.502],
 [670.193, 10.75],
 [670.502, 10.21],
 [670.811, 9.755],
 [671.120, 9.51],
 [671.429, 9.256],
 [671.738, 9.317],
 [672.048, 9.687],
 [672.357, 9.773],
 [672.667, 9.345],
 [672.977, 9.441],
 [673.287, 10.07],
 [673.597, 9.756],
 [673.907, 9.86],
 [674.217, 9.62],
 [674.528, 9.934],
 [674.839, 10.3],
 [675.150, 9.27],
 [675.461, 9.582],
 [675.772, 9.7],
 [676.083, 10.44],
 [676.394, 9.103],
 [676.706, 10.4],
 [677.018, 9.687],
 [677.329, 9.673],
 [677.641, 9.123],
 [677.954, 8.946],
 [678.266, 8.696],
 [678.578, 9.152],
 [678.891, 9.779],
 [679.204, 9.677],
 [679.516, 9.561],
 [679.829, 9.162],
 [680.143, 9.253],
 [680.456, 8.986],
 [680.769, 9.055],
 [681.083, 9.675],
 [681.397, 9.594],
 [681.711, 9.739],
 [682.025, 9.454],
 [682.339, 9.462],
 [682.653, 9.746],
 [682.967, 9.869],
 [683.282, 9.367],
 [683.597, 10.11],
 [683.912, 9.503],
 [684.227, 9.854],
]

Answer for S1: 0.06 nm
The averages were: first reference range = 10.1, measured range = 9.51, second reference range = 9.86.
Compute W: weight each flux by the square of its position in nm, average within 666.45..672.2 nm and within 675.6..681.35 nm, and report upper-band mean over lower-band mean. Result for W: 1.00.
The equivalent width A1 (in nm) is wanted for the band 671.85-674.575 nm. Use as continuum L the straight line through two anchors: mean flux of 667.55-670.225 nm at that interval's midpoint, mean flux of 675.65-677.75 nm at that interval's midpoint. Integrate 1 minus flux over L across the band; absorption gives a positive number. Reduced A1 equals 0.014 nm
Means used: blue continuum 9.76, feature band 9.71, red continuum 9.75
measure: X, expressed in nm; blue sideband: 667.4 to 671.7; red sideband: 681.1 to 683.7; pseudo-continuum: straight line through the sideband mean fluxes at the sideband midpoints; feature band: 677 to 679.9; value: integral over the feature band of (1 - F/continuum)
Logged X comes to 0.11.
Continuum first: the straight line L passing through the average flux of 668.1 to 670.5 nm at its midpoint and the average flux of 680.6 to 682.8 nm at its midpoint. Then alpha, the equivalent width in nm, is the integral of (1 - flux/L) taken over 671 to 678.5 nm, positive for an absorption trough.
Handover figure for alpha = 0.12 nm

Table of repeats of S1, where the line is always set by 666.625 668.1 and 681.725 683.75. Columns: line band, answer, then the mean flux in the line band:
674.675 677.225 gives -0.04 nm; 9.81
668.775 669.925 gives -0.01 nm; 9.75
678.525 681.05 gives 0.08 nm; 9.35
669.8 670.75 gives -0.05 nm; 10.2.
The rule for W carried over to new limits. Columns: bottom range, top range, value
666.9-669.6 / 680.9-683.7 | 1.03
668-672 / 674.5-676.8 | 1.02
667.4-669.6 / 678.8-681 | 1.00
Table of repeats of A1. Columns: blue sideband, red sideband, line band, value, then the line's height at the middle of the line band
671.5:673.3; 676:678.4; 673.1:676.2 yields -0.10 nm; 9.52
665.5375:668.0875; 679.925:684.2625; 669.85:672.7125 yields 0.00 nm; 9.73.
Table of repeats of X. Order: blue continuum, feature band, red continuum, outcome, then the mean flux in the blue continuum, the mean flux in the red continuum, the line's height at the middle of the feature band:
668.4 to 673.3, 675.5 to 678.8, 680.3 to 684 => 0.04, 9.73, 9.55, 9.63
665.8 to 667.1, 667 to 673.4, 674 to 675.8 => 0.07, 9.91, 9.74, 9.83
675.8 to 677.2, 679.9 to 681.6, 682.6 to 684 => 0.08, 9.89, 9.73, 9.79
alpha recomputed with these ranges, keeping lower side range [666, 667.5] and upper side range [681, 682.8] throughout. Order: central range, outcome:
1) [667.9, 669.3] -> 0.014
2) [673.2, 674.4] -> -0.009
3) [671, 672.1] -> 0.041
